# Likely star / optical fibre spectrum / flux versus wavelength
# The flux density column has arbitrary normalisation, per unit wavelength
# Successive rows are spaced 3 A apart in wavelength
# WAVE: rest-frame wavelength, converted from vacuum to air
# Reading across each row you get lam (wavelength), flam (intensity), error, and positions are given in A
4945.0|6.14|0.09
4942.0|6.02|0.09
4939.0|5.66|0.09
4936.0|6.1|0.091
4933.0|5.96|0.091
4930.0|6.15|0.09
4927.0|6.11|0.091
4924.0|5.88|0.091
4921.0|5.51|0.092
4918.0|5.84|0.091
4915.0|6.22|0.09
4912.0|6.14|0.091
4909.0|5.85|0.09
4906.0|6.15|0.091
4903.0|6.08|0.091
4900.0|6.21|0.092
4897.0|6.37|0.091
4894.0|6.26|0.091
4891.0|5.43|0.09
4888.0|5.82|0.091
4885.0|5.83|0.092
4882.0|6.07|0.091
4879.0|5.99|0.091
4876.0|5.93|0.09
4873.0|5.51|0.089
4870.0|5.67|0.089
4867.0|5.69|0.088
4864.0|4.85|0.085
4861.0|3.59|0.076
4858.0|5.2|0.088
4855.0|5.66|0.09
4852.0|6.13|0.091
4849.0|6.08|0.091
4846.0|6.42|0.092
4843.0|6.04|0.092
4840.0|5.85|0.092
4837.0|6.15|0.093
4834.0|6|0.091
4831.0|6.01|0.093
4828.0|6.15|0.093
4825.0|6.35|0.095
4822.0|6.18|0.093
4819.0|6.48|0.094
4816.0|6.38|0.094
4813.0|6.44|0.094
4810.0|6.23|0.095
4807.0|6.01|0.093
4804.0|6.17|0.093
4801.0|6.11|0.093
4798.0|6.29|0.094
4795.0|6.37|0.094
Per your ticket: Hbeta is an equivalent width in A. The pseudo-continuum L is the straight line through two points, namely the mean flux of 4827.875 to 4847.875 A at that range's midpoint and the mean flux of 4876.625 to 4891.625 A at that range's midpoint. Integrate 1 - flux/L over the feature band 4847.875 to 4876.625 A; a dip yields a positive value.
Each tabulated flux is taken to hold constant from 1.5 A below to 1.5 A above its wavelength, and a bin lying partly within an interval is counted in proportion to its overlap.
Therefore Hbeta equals 2.7 A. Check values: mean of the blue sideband 6.08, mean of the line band 5.41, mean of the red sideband 5.86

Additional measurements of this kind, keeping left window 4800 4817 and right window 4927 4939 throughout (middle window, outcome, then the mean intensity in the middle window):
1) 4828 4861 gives 1.66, 5.86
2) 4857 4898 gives 3.55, 5.58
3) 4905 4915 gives -0.01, 6.07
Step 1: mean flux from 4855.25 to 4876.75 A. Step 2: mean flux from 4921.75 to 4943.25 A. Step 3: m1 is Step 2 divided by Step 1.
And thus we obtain 1.1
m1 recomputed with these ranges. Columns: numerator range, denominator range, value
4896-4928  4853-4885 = 1.11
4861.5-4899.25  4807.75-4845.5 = 0.93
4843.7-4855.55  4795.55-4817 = 0.98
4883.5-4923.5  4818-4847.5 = 0.97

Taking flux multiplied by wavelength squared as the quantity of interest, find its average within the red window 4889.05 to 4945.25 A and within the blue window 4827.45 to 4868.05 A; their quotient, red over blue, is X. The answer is 1.09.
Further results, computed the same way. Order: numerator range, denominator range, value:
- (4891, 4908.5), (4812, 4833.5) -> 1.01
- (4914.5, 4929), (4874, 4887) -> 1.01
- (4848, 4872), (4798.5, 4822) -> 0.87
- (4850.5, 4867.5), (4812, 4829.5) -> 0.83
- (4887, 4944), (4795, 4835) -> 1.00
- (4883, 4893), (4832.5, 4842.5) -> 0.98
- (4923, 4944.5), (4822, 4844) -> 1.03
